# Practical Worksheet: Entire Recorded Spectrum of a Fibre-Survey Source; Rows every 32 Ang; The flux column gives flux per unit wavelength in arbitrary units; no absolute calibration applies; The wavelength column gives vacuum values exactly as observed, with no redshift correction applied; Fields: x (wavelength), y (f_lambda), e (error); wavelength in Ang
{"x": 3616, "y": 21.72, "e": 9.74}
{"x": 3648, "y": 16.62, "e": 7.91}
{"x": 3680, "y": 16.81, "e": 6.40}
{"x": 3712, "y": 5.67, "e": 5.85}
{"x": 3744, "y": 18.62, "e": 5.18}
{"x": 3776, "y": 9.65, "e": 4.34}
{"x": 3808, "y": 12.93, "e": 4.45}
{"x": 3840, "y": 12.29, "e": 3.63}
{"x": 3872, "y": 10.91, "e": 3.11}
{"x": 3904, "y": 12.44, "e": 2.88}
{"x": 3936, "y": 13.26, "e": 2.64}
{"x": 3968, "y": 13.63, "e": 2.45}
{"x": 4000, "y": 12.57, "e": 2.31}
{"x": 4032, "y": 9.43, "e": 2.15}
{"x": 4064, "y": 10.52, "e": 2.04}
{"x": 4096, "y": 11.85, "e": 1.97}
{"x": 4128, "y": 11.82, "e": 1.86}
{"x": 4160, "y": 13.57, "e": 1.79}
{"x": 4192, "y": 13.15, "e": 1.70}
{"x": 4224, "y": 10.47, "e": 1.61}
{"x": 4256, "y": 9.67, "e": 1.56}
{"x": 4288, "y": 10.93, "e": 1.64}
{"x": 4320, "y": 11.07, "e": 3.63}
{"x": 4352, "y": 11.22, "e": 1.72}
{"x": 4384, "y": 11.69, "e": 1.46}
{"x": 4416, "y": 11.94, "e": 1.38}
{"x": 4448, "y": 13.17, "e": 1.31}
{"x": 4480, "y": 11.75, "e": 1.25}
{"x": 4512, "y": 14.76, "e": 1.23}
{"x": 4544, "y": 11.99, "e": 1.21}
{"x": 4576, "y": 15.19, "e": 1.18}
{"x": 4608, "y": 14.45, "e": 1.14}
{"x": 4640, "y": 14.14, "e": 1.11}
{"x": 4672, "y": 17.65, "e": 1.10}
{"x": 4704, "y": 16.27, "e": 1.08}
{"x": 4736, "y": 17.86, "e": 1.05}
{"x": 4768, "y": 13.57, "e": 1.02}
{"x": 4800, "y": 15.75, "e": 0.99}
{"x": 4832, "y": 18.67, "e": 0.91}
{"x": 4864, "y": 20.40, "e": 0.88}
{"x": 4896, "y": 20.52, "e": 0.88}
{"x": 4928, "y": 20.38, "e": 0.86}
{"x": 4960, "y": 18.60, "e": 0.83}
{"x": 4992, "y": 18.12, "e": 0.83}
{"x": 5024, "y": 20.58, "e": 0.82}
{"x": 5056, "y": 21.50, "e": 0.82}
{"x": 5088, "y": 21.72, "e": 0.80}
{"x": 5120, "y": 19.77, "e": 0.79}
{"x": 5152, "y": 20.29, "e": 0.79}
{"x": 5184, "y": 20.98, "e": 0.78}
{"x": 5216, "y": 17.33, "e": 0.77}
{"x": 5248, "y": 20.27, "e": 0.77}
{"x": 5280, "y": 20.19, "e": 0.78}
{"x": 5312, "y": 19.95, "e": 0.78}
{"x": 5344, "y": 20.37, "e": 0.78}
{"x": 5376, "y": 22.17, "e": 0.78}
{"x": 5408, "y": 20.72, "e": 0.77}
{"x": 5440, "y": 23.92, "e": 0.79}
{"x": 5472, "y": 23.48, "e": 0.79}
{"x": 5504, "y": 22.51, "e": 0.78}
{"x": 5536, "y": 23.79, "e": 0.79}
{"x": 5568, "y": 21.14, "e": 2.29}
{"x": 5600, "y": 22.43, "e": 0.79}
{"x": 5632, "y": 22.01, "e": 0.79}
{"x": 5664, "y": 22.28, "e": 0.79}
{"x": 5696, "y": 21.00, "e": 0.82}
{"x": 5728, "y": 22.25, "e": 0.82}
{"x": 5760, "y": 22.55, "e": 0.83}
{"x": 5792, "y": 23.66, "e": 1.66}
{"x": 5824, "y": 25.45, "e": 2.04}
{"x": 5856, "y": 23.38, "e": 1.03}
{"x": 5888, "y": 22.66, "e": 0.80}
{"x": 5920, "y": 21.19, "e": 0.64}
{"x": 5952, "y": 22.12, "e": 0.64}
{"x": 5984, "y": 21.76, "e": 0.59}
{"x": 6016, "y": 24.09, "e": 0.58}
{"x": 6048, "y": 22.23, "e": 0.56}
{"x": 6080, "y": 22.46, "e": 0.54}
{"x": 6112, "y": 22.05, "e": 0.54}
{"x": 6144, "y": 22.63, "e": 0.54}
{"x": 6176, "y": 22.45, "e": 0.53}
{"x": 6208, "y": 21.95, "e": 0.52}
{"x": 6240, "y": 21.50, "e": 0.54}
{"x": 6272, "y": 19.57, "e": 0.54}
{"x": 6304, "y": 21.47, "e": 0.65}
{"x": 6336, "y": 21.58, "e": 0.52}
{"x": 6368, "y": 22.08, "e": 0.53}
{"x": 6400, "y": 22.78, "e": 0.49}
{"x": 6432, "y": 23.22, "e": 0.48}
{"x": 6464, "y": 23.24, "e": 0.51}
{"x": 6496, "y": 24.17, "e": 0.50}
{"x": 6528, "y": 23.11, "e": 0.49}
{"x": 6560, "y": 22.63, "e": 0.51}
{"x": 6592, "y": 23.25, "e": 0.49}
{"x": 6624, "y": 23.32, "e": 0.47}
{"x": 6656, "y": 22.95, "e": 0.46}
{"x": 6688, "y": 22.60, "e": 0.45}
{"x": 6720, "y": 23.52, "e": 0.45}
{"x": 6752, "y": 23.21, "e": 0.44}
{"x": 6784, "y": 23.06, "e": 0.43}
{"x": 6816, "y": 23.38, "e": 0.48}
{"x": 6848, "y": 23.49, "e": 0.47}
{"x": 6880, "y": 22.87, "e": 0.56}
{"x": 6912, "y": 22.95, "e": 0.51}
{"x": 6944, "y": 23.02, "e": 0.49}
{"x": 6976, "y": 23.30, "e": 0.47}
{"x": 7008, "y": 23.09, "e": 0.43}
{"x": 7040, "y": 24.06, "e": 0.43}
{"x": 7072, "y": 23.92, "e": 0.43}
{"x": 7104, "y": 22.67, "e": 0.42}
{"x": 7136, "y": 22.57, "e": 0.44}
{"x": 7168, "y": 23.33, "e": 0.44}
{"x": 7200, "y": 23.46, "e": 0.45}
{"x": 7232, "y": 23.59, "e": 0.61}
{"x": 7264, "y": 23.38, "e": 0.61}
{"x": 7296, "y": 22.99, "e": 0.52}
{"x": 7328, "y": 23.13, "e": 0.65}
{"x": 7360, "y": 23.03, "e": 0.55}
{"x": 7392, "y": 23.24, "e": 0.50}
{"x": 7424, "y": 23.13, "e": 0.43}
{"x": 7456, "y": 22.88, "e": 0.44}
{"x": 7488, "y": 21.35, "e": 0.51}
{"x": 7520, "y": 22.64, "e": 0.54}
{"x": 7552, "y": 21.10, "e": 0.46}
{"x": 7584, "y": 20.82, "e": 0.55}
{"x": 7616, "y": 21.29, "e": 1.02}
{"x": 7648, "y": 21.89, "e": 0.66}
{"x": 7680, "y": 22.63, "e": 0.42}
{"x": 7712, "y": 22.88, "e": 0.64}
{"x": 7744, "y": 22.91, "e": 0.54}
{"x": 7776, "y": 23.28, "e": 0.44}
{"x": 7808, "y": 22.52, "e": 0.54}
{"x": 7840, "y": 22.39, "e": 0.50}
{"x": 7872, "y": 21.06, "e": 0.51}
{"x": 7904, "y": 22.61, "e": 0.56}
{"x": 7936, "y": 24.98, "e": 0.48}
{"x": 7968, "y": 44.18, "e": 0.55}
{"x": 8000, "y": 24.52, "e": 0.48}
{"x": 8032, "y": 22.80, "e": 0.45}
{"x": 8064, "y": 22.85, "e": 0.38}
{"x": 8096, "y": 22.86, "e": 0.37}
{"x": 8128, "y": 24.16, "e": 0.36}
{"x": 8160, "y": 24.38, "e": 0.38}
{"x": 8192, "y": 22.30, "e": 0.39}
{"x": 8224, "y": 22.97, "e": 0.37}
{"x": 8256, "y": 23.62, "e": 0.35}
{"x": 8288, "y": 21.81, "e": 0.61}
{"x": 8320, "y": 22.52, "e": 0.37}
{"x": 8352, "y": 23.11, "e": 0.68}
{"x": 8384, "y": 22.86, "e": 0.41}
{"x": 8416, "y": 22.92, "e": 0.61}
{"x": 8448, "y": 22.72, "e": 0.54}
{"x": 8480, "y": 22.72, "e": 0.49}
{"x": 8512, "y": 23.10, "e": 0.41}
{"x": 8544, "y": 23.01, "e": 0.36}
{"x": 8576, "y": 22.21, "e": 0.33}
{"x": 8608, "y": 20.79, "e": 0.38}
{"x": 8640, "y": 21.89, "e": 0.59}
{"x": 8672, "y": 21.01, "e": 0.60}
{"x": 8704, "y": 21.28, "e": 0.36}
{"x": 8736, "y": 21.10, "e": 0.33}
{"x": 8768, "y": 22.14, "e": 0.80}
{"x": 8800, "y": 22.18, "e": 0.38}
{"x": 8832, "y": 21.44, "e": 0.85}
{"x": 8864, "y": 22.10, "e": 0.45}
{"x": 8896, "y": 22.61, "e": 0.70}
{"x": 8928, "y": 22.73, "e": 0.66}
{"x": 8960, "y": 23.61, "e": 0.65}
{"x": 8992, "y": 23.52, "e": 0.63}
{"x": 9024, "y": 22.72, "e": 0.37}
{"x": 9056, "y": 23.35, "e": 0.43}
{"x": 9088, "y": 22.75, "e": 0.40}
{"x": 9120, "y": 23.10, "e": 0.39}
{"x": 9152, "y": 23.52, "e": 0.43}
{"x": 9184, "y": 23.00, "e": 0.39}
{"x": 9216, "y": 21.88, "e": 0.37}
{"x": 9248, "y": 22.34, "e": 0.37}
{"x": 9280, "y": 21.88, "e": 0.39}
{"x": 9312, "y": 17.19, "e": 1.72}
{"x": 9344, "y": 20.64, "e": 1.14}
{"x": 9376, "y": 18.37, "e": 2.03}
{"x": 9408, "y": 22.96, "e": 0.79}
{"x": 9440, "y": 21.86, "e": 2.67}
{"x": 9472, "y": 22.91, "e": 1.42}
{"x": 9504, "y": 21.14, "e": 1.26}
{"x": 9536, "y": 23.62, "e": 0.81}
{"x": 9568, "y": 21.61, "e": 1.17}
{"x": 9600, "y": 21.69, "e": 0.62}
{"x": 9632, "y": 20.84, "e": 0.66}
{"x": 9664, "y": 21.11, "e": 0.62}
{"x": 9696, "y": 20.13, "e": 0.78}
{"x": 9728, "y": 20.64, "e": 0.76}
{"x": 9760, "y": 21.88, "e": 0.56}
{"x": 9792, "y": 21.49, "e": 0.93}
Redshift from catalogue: 0.21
